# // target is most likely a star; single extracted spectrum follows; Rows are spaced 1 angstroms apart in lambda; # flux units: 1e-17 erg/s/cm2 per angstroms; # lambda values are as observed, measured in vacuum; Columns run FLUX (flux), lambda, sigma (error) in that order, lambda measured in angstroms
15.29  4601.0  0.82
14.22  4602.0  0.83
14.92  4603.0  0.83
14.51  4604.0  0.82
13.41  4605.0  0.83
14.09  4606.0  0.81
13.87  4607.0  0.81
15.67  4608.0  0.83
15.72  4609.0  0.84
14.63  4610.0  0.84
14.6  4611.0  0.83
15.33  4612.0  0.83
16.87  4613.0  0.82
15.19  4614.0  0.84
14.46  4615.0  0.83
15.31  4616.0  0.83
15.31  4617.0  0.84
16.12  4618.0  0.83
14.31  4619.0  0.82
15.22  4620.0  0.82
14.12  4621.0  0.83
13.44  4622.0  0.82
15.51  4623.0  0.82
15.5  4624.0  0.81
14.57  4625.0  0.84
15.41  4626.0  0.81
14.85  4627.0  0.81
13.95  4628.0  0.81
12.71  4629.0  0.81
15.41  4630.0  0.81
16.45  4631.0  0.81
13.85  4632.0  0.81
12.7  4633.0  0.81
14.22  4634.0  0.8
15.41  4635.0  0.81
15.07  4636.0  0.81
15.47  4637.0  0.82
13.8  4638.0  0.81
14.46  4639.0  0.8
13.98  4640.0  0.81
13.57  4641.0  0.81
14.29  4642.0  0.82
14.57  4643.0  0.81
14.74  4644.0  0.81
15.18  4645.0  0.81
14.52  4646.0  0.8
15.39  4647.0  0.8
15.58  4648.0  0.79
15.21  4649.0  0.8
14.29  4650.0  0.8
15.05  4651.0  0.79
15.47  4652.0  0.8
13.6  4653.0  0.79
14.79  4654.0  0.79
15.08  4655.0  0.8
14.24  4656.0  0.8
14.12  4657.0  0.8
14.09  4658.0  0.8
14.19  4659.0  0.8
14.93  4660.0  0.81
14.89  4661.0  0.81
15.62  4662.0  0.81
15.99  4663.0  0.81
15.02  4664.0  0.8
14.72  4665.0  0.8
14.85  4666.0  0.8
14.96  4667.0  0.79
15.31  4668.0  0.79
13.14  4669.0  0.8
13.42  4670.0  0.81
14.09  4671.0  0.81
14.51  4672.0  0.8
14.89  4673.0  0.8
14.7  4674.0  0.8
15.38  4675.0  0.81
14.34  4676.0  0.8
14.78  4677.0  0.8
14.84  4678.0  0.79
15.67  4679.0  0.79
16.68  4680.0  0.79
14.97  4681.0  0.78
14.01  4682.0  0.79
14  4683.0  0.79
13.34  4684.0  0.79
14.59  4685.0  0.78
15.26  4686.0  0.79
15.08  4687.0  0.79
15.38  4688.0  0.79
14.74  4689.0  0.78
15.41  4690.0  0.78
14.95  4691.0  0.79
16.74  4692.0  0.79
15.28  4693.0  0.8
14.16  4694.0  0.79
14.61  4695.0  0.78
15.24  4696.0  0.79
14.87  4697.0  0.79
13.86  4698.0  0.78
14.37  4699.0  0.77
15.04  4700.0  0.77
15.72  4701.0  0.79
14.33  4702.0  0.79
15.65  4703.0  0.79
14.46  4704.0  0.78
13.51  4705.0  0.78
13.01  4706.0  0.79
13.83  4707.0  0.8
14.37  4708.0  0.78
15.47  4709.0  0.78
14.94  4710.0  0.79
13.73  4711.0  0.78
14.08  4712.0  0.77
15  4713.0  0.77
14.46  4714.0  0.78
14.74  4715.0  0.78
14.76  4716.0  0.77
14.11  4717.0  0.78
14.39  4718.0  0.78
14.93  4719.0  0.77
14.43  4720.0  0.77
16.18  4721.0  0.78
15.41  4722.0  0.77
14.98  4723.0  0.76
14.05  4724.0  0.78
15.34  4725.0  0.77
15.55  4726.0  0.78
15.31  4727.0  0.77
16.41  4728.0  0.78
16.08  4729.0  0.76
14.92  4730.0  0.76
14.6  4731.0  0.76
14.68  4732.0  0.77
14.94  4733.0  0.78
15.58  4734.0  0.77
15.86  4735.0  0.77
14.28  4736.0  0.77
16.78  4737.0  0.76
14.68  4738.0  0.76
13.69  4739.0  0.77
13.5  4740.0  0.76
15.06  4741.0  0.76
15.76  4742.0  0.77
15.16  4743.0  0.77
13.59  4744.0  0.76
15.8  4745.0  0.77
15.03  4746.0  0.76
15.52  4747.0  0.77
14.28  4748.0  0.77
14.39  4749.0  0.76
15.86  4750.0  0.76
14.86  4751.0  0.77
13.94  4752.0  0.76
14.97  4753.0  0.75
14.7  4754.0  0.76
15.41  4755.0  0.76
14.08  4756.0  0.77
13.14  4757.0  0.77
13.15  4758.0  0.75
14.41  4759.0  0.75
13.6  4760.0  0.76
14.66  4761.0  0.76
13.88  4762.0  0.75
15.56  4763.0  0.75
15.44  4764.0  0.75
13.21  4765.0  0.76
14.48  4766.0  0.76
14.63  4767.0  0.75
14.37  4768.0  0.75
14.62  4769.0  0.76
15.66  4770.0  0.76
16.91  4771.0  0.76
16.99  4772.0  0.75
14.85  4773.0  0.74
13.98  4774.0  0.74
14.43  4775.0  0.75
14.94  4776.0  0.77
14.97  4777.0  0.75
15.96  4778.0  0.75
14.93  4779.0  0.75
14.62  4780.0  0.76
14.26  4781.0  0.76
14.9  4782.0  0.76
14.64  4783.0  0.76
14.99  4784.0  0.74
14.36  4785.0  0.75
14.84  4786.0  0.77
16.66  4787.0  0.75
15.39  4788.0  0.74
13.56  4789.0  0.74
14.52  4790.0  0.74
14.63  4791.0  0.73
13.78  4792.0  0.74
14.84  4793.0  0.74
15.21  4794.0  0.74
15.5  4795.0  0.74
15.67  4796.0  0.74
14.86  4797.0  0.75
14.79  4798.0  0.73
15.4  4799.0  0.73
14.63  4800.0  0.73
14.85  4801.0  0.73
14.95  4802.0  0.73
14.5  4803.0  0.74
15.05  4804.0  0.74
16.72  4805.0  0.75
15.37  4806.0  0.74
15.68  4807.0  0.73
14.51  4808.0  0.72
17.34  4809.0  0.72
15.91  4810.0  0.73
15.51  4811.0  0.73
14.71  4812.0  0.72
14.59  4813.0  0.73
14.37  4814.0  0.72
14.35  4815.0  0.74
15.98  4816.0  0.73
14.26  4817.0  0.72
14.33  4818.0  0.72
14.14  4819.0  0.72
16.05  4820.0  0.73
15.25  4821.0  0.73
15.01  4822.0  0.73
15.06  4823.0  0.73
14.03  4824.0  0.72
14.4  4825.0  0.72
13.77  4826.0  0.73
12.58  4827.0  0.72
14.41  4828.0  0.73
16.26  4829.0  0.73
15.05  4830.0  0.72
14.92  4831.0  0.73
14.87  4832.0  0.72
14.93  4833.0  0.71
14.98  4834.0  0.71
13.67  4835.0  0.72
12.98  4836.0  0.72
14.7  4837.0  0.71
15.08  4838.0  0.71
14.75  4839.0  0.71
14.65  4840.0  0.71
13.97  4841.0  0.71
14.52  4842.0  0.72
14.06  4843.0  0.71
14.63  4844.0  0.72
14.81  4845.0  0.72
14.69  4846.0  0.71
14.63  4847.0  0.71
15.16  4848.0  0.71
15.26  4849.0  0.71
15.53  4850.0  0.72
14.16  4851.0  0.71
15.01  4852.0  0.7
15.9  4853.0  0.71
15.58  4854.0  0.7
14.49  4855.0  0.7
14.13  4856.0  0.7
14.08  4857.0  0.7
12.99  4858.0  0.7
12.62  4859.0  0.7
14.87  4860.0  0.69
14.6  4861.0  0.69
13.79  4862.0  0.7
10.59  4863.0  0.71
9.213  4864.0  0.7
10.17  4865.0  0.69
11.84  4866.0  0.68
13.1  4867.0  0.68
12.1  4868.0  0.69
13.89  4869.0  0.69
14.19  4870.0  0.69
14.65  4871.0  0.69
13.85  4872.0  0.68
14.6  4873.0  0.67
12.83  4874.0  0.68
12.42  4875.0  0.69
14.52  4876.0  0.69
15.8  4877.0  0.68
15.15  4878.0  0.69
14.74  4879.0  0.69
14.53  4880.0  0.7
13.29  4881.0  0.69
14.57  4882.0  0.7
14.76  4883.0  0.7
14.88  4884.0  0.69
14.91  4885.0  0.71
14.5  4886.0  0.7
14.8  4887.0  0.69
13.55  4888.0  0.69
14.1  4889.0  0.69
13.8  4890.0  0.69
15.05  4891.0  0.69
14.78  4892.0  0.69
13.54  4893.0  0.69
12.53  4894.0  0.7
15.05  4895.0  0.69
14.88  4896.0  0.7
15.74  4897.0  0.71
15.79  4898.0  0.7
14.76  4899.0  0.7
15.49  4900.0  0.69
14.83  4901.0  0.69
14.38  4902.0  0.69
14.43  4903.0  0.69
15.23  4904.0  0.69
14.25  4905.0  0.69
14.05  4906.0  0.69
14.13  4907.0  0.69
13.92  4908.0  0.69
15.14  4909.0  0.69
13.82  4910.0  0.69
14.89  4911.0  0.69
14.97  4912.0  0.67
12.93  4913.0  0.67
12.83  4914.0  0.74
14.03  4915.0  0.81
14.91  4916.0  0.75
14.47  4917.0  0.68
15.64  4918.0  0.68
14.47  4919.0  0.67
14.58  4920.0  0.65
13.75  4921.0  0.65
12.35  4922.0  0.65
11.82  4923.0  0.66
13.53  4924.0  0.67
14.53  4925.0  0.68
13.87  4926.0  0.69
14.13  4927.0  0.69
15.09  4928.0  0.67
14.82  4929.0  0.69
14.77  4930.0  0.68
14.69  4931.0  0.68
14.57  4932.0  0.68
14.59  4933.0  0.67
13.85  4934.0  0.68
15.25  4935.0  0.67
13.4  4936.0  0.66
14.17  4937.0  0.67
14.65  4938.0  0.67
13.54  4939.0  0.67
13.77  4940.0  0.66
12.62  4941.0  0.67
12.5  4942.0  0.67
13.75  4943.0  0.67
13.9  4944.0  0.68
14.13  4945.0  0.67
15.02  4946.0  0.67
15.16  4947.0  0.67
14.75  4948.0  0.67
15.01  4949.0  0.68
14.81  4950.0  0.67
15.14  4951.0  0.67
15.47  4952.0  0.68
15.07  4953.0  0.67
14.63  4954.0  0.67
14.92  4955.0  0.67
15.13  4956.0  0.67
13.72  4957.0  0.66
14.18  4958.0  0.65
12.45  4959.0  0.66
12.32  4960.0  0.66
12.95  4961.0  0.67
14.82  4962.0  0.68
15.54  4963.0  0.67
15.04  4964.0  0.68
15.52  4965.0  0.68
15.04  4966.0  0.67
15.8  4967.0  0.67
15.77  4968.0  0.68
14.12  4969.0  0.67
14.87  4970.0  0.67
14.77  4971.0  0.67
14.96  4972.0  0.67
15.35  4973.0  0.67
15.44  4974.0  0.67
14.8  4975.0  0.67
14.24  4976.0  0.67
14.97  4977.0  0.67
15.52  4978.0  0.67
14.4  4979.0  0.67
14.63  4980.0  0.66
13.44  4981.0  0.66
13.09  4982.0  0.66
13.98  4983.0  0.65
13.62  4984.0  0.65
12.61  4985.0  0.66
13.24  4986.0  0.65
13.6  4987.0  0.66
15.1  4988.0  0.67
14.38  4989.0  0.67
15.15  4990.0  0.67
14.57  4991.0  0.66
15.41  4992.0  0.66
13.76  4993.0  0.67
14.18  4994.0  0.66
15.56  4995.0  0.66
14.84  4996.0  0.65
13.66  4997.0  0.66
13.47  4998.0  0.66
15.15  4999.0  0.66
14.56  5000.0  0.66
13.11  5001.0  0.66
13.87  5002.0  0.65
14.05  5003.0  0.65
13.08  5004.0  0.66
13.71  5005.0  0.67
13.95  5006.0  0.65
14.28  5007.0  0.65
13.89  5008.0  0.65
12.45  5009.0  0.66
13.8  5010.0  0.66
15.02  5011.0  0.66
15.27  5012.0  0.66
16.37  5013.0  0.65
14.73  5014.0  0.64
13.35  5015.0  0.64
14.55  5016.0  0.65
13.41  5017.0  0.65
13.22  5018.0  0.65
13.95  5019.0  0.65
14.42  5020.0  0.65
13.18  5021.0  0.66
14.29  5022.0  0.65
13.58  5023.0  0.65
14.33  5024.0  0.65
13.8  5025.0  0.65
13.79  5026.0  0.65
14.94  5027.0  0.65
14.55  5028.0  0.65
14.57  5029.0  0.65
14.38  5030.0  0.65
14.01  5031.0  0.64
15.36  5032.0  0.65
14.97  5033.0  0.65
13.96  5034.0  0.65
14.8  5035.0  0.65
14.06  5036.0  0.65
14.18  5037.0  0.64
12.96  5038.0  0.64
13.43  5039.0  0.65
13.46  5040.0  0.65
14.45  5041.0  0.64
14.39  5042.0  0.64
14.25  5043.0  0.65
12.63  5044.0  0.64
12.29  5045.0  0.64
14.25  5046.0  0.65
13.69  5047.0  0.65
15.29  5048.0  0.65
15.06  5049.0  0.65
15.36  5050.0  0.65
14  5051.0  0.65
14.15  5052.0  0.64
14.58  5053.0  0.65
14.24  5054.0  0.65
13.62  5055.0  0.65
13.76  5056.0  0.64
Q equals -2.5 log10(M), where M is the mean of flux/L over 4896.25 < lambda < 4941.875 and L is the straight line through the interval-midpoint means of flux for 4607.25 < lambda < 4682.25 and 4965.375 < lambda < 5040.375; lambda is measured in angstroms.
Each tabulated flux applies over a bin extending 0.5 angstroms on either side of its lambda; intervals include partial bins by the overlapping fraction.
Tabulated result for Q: 0.01 mag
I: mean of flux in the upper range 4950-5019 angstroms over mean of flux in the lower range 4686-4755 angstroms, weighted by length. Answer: 0.97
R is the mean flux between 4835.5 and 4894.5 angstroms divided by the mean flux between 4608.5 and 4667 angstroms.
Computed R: 0.9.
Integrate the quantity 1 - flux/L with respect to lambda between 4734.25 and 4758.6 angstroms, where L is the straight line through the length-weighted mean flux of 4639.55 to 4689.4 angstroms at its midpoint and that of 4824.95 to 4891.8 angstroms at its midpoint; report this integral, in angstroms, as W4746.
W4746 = -0.43 angstroms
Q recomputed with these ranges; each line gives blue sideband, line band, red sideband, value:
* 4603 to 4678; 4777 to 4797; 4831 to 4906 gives -0.04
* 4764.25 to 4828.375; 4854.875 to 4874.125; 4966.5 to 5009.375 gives 0.12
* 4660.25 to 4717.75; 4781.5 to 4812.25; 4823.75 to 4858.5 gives -0.04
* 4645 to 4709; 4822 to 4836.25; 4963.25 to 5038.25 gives 0.01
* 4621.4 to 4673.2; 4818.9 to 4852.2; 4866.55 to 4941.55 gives -0.02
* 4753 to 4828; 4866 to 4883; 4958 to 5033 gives 0.05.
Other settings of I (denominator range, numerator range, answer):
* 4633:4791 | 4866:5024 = 0.97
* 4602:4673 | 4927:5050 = 0.97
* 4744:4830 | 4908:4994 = 0.96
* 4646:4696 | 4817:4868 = 0.96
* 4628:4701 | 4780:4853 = 1.01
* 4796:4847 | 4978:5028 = 0.95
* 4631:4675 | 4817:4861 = 1.00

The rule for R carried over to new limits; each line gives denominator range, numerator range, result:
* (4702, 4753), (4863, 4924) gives 0.95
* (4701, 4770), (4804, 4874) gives 0.98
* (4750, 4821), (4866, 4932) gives 0.96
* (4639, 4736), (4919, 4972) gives 0.97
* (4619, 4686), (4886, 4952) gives 0.98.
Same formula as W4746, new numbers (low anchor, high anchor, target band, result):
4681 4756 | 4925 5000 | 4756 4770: 0.45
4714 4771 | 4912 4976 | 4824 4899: 1.84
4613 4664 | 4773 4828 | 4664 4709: 0.22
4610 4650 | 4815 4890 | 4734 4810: -2.51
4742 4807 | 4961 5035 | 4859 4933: 2.59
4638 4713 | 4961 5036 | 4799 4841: -0.87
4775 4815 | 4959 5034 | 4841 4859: 0.28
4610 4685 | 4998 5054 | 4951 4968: -0.43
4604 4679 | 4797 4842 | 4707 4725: 0.09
